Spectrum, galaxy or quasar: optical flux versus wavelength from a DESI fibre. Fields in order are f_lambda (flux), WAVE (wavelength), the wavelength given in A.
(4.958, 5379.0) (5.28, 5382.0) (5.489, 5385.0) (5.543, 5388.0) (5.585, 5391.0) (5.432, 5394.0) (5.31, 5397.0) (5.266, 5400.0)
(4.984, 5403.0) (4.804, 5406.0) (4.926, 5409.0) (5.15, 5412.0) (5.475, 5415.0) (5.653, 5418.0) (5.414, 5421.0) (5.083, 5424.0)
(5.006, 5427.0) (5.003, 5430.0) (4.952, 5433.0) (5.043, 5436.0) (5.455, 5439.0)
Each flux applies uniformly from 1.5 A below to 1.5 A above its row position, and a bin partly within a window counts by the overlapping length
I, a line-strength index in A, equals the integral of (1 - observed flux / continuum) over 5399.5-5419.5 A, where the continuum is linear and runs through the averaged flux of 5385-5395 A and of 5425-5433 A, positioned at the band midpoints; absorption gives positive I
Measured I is 0.3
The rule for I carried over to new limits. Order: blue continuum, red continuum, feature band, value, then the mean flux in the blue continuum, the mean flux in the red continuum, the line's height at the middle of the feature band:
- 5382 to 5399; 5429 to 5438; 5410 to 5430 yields -0.4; 5.45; 5.02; 5.16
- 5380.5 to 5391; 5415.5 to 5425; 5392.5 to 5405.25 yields 0.5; 5.46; 5.41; 5.44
